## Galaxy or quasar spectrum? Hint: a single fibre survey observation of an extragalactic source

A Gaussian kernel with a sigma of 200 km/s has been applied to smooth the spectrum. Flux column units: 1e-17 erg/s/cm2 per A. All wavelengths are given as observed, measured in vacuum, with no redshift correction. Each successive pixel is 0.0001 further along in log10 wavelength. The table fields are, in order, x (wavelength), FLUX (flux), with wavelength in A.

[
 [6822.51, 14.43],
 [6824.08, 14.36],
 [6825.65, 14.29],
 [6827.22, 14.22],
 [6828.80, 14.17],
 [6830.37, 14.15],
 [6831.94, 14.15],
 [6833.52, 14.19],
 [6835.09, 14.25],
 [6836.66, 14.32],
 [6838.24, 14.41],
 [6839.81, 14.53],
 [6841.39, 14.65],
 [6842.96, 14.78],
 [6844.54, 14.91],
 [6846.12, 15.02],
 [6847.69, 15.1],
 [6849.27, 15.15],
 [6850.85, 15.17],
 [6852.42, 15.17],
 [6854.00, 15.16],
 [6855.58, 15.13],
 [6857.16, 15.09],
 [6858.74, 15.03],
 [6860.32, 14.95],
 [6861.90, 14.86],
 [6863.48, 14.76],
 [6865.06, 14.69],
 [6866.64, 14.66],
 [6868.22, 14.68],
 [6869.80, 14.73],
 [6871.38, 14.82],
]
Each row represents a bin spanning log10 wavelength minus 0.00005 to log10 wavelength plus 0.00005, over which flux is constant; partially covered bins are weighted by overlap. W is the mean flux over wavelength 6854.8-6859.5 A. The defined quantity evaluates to 15.1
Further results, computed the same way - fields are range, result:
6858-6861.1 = 15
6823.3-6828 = 14.3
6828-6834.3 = 14.1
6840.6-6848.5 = 14.9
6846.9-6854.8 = 15.2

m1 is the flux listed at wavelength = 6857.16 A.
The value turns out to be 15.09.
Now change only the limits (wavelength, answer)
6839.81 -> 14.53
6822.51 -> 14.43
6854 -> 15.16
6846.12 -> 15.02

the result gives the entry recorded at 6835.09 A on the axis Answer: 14.25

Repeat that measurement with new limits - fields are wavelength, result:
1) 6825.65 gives 14.29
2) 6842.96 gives 14.78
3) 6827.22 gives 14.22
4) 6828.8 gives 14.17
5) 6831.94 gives 14.15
